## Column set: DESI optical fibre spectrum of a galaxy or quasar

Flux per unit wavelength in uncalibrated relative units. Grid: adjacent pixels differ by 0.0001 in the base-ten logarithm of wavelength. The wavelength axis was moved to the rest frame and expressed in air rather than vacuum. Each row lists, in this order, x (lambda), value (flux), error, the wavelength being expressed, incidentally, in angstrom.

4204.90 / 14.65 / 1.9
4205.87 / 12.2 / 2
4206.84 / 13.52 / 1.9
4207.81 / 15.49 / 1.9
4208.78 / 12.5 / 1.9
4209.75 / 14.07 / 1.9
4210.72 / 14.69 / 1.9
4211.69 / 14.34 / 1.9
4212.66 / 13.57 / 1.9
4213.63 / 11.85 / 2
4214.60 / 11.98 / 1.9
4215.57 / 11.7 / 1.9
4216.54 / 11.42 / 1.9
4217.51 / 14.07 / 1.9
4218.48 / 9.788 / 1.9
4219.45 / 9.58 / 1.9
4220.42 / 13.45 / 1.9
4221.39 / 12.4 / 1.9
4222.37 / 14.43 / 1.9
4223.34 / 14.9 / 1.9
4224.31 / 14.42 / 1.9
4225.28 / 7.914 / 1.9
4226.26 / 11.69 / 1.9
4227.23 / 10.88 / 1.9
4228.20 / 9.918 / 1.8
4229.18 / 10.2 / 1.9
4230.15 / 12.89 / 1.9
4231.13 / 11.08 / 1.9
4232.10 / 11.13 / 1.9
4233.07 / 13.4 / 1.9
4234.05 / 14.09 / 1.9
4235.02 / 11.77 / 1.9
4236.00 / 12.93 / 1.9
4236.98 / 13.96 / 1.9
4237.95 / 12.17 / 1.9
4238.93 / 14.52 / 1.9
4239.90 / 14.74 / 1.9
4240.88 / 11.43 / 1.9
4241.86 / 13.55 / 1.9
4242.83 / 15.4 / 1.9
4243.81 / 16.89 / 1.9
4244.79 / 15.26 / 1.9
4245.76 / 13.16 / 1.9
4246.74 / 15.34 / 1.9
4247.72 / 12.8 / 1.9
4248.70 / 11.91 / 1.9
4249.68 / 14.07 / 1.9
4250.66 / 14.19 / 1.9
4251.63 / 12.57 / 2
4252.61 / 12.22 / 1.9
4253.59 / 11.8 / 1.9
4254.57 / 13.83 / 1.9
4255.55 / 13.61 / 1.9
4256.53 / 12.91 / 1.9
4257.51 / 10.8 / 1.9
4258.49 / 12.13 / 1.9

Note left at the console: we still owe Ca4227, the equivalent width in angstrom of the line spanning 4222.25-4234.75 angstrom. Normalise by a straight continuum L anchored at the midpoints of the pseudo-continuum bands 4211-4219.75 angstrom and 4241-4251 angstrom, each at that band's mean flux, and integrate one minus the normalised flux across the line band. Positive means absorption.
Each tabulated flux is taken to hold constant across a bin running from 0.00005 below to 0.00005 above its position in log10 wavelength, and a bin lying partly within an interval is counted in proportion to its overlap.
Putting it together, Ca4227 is 1.0 angstrom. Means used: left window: 12.2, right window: 14.1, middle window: 12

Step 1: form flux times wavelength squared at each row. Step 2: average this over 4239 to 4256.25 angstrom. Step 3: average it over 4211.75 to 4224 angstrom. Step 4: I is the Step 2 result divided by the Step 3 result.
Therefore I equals 1.11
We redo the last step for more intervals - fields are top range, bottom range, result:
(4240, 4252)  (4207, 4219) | 1.09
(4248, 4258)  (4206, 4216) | 0.98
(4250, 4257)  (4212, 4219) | 1.10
